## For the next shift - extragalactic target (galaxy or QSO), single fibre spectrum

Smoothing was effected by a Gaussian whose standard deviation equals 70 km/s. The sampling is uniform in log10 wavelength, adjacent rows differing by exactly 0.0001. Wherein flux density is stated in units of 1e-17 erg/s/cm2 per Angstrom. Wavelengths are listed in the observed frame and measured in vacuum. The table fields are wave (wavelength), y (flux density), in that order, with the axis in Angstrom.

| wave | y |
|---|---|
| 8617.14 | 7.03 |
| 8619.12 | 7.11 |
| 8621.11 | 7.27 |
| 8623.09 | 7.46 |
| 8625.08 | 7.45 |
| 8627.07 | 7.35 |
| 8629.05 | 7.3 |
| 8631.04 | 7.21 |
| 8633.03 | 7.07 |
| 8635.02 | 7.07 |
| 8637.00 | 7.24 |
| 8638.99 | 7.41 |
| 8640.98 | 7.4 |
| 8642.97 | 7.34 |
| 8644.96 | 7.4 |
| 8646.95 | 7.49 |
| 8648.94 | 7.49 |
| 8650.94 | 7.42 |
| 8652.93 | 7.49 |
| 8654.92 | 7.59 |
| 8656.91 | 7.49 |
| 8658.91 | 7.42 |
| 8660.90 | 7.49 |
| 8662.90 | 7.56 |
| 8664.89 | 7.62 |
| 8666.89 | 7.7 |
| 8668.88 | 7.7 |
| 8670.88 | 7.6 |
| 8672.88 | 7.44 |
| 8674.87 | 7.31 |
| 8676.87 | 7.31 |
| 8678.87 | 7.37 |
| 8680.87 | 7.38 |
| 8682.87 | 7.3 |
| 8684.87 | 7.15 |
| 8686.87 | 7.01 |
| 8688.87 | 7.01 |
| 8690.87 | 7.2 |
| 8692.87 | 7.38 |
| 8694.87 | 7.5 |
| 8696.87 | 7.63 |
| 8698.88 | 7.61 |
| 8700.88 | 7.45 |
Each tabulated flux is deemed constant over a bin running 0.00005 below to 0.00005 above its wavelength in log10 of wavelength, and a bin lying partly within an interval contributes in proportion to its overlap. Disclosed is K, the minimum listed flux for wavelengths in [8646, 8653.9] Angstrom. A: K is 7.42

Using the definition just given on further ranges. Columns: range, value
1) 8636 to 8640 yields 7.24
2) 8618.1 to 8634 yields 7.07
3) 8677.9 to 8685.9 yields 7.15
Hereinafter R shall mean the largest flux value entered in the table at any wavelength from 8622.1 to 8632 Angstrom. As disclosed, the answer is 7.46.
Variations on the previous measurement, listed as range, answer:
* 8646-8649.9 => 7.49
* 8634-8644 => 7.41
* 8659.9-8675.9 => 7.7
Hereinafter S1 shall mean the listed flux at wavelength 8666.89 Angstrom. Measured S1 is 7.7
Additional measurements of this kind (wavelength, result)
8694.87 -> 7.5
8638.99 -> 7.41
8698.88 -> 7.61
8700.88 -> 7.45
